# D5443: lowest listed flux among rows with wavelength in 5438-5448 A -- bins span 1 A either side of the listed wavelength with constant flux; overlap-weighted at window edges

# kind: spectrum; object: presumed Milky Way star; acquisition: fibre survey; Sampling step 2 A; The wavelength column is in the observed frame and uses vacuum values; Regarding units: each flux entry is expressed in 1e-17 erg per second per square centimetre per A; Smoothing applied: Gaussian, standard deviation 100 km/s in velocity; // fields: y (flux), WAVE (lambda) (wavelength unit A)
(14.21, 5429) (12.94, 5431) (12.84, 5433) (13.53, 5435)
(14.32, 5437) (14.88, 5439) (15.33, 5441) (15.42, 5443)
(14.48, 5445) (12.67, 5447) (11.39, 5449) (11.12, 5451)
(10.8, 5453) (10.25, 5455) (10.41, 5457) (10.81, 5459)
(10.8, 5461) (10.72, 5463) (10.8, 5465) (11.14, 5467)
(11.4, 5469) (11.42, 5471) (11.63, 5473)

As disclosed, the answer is 12.67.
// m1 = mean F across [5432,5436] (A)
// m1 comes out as 13.2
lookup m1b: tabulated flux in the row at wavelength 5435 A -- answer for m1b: 13.53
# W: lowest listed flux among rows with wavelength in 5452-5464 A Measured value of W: 10.25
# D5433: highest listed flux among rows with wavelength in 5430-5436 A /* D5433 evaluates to 13.53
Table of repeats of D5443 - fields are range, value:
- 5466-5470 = 11.14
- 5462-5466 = 10.72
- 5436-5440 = 14.32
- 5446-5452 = 11.12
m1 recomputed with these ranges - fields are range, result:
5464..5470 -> 11.1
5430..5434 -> 12.9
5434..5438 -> 13.9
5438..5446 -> 15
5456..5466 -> 10.7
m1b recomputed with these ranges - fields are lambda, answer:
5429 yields 14.21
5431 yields 12.94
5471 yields 11.42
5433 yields 12.84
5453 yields 10.8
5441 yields 15.33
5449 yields 11.39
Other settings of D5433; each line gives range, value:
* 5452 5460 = 10.81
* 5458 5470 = 11.4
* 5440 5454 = 15.42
